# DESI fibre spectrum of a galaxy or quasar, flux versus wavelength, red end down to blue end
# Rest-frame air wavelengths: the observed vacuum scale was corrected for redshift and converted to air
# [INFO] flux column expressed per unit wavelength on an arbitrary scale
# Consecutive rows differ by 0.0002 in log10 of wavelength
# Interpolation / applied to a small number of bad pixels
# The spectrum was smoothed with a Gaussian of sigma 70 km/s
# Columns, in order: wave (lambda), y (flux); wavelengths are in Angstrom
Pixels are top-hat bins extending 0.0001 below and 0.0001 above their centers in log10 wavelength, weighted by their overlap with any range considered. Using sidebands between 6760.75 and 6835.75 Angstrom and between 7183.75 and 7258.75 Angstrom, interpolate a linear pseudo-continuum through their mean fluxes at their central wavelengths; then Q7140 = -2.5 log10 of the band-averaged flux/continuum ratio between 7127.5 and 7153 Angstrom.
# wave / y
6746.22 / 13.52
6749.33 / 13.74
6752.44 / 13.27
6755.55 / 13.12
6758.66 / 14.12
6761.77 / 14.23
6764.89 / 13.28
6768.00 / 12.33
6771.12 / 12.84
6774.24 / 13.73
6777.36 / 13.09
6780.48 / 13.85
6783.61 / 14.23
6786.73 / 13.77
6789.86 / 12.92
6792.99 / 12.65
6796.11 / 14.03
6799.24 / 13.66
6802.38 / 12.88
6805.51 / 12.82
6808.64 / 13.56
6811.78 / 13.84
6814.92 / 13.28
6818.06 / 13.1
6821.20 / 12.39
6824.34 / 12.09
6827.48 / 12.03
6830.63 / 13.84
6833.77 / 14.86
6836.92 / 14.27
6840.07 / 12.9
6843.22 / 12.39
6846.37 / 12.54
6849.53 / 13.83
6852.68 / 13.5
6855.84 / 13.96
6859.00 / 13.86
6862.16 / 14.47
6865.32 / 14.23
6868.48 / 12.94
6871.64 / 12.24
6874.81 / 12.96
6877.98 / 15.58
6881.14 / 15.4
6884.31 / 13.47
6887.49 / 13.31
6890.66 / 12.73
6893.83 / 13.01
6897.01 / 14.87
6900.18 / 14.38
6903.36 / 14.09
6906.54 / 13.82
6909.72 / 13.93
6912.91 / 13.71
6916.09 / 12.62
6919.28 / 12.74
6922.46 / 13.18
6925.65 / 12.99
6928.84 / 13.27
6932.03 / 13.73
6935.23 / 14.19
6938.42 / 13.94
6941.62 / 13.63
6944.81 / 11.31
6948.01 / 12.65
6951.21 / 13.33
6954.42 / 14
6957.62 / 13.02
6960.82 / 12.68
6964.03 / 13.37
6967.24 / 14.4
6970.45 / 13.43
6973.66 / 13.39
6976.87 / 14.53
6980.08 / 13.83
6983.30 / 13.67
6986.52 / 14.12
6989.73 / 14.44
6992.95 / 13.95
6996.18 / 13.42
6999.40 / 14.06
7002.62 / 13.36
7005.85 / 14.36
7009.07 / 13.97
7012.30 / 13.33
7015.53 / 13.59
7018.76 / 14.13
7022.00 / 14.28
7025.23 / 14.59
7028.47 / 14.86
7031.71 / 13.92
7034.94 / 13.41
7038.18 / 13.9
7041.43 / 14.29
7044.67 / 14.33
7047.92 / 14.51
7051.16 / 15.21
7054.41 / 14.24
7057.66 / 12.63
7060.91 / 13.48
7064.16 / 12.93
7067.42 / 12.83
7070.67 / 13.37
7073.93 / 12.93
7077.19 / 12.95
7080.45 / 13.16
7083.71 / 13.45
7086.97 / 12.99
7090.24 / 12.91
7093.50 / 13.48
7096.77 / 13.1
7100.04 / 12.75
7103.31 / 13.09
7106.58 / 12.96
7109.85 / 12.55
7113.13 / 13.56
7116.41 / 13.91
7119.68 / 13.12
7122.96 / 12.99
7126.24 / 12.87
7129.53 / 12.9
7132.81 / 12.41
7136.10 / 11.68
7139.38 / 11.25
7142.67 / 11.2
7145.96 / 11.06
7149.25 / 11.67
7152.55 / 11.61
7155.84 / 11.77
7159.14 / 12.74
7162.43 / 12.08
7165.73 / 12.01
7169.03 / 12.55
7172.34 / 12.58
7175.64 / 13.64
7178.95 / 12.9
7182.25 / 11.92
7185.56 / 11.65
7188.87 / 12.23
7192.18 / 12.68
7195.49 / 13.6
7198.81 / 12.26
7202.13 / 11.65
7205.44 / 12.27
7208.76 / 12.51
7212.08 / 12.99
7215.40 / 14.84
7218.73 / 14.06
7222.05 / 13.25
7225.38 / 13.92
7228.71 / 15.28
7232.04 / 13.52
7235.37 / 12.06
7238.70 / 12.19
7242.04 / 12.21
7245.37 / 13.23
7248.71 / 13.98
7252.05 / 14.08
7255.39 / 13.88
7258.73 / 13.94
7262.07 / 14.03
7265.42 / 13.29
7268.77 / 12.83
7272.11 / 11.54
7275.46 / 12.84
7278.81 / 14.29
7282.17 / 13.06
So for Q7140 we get 0.12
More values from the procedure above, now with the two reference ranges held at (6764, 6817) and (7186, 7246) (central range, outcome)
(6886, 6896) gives 0.01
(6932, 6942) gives -0.06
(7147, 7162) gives 0.10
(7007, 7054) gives -0.08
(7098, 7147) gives 0.04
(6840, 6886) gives -0.03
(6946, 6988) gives -0.03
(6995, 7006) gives -0.05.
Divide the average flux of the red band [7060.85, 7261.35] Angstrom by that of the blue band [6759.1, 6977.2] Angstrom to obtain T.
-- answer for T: 0.96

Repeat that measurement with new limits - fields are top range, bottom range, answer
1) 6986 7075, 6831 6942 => 1.02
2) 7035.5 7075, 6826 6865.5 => 1.01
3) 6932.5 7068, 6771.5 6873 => 1.03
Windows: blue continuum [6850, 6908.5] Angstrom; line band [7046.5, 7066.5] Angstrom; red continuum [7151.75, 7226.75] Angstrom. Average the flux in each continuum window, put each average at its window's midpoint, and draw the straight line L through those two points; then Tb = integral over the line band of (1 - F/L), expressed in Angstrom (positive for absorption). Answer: -0.9 Angstrom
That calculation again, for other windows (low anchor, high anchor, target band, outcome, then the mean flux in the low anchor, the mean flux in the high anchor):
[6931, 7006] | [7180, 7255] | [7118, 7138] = 0.9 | 13.6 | 13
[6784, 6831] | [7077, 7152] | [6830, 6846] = -0.6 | 13.1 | 12.7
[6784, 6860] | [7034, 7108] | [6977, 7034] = -2.6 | 13.3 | 13.4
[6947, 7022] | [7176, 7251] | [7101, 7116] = 0.3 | 13.7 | 13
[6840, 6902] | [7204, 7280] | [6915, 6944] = 0.6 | 13.6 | 13.3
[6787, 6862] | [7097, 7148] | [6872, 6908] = -2.1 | 13.3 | 12.6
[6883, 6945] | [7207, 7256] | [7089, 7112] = 0.8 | 13.5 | 13.5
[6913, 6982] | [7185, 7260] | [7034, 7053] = -1.5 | 13.4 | 13.2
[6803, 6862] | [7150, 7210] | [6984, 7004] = -1.6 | 13.3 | 12.4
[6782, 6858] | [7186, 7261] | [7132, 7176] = 4.2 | 13.3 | 13.2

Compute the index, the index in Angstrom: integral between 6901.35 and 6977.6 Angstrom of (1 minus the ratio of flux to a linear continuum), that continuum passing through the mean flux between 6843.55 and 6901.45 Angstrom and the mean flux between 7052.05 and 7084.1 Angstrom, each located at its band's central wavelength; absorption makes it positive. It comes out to 0.8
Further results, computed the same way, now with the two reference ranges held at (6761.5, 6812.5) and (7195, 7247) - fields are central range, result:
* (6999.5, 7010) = -0.54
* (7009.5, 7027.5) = -1.07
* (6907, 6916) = -0.22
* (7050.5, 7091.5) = -0.24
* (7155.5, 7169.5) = 0.95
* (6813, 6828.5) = 0.84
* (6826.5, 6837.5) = -0.38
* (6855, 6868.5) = -0.69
